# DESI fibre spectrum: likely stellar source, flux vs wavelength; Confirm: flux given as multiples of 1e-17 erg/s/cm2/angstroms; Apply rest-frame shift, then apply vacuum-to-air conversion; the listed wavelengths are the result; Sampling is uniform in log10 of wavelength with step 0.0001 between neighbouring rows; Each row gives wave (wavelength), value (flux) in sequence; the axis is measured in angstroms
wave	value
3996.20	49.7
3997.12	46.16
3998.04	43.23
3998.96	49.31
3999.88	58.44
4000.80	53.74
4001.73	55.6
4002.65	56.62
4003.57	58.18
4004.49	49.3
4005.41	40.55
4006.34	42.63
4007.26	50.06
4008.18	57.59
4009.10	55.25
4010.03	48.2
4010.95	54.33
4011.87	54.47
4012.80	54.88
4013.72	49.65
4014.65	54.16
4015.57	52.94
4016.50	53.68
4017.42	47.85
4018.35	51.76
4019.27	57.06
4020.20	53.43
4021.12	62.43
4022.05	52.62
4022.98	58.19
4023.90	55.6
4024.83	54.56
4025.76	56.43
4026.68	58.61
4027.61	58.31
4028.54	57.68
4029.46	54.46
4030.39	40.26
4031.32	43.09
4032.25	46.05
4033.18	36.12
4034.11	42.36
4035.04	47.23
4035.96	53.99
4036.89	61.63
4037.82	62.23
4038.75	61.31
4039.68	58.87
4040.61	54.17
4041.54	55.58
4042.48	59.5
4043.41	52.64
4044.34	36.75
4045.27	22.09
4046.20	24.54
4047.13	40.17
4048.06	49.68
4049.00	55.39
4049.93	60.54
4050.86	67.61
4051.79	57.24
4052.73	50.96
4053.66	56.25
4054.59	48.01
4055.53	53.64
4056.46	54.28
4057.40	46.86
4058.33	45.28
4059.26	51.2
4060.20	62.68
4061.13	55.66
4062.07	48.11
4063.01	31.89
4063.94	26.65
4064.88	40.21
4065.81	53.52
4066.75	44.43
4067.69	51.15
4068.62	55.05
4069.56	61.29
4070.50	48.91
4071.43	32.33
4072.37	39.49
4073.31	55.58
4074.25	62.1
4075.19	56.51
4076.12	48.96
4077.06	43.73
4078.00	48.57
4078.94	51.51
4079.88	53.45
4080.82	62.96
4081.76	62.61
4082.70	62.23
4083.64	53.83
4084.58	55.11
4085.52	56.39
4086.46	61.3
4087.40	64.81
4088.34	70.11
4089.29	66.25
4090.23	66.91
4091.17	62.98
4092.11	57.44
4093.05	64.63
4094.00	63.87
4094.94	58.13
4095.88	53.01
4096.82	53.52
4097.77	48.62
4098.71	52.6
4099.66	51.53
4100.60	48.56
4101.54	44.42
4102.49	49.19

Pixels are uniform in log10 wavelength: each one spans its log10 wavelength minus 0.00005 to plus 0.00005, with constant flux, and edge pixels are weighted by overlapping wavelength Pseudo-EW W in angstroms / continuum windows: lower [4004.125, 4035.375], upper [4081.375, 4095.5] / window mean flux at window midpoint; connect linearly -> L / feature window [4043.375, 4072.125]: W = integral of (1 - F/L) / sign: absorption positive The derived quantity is 4.7 angstroms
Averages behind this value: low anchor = 51.5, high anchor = 61.7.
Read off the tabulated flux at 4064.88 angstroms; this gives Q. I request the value 40.21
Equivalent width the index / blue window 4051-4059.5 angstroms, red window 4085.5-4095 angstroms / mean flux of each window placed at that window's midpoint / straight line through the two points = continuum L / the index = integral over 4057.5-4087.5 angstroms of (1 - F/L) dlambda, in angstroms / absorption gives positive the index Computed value 3.4 angstroms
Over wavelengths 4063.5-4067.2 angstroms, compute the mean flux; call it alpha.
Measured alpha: 41.3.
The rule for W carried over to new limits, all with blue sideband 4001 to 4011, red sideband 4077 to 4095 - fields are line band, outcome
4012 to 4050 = 1.9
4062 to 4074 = 2.6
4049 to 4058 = 0.2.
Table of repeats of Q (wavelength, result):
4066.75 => 44.43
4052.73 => 50.96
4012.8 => 54.88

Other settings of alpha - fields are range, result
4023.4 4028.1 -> 56.7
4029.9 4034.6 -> 41.6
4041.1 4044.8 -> 51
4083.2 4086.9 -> 56.7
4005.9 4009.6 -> 51.4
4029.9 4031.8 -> 41.7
